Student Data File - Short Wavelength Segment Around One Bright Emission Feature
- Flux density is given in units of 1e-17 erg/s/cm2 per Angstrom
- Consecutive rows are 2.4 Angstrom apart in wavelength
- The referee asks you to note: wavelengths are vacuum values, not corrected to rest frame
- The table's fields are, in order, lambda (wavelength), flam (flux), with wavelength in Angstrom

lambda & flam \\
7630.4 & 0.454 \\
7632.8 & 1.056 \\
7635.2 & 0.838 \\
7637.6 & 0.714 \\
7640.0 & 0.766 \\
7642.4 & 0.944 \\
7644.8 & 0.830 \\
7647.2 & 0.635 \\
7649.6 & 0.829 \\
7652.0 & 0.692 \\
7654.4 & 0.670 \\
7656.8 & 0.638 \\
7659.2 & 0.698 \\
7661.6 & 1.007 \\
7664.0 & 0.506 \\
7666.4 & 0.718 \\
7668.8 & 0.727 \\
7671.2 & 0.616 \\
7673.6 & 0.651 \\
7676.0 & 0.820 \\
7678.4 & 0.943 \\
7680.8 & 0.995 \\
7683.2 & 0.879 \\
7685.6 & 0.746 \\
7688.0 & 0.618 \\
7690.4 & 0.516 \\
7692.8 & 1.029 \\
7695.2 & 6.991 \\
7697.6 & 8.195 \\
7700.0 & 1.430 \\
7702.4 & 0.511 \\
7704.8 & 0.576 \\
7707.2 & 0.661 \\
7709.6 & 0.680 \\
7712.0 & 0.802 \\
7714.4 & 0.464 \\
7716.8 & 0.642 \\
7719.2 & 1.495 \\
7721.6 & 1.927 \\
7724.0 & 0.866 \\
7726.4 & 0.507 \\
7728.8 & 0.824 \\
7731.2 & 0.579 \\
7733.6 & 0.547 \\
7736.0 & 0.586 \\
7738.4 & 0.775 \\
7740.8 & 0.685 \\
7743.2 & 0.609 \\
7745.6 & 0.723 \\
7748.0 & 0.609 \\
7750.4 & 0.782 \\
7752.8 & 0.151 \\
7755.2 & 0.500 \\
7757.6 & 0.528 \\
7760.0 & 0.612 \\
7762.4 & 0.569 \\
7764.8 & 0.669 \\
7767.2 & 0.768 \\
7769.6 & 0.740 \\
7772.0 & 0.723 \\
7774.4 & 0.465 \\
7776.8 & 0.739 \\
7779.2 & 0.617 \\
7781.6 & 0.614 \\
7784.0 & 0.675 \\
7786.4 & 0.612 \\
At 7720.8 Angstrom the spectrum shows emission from [N II] 6583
